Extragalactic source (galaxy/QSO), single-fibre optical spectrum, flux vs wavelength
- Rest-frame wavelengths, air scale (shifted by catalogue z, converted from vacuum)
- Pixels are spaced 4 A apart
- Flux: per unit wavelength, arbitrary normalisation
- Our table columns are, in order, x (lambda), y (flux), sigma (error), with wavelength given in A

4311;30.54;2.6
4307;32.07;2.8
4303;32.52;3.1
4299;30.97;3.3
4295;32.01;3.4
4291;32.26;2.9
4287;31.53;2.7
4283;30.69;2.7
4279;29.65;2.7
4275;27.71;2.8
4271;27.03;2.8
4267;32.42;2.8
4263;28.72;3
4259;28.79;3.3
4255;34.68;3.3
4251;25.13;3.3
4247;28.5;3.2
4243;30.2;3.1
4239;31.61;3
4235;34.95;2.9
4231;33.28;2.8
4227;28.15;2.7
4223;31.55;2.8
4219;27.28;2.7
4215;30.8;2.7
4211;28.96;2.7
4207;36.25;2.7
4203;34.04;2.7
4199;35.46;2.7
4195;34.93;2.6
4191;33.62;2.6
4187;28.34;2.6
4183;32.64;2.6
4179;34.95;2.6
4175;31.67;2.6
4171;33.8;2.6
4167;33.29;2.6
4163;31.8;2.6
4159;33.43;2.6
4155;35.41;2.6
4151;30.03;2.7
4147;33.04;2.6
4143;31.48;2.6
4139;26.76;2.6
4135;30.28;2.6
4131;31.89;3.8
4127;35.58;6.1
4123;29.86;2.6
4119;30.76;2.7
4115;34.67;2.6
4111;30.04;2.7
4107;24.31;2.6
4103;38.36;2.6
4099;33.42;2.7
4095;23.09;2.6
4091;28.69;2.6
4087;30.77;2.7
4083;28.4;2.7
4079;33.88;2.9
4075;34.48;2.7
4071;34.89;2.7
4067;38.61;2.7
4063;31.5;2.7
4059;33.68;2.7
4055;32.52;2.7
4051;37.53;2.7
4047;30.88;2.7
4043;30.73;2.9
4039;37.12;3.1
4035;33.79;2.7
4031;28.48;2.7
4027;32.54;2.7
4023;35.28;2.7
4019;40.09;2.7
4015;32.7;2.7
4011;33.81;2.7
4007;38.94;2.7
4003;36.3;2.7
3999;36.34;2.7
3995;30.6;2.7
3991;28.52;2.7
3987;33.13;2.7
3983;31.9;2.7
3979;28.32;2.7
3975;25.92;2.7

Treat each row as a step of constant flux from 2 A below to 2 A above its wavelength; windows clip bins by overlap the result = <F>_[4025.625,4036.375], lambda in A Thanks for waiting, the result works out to 31.4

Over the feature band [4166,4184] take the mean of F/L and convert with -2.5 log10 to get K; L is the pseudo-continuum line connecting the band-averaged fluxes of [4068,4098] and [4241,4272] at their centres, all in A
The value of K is -0.11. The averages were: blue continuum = 31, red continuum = 29.5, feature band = 33.3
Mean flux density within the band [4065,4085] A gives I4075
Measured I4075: 34.1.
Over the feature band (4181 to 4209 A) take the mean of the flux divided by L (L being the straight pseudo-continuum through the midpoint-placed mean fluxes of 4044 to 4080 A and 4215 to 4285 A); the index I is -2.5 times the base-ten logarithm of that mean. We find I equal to -0.08 mag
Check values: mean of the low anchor 34.1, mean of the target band 33.6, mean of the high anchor 30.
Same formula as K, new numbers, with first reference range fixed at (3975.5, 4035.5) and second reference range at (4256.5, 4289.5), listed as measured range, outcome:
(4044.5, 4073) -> -0.05 mag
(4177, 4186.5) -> -0.07 mag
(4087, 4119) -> 0.05 mag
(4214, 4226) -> 0.03 mag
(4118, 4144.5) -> 0.02 mag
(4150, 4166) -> -0.06 mag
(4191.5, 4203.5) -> -0.14 mag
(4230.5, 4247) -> -0.06 mag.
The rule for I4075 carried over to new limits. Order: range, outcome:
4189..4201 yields 34.7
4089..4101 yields 28.4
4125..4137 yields 32.6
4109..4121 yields 31.8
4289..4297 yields 32.1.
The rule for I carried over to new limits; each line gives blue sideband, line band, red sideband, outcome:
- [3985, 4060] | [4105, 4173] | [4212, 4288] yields 0.01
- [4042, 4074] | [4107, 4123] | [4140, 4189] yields 0.08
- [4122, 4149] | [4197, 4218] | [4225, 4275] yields -0.08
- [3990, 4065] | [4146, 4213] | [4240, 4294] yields -0.06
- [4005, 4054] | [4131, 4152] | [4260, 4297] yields 0.07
